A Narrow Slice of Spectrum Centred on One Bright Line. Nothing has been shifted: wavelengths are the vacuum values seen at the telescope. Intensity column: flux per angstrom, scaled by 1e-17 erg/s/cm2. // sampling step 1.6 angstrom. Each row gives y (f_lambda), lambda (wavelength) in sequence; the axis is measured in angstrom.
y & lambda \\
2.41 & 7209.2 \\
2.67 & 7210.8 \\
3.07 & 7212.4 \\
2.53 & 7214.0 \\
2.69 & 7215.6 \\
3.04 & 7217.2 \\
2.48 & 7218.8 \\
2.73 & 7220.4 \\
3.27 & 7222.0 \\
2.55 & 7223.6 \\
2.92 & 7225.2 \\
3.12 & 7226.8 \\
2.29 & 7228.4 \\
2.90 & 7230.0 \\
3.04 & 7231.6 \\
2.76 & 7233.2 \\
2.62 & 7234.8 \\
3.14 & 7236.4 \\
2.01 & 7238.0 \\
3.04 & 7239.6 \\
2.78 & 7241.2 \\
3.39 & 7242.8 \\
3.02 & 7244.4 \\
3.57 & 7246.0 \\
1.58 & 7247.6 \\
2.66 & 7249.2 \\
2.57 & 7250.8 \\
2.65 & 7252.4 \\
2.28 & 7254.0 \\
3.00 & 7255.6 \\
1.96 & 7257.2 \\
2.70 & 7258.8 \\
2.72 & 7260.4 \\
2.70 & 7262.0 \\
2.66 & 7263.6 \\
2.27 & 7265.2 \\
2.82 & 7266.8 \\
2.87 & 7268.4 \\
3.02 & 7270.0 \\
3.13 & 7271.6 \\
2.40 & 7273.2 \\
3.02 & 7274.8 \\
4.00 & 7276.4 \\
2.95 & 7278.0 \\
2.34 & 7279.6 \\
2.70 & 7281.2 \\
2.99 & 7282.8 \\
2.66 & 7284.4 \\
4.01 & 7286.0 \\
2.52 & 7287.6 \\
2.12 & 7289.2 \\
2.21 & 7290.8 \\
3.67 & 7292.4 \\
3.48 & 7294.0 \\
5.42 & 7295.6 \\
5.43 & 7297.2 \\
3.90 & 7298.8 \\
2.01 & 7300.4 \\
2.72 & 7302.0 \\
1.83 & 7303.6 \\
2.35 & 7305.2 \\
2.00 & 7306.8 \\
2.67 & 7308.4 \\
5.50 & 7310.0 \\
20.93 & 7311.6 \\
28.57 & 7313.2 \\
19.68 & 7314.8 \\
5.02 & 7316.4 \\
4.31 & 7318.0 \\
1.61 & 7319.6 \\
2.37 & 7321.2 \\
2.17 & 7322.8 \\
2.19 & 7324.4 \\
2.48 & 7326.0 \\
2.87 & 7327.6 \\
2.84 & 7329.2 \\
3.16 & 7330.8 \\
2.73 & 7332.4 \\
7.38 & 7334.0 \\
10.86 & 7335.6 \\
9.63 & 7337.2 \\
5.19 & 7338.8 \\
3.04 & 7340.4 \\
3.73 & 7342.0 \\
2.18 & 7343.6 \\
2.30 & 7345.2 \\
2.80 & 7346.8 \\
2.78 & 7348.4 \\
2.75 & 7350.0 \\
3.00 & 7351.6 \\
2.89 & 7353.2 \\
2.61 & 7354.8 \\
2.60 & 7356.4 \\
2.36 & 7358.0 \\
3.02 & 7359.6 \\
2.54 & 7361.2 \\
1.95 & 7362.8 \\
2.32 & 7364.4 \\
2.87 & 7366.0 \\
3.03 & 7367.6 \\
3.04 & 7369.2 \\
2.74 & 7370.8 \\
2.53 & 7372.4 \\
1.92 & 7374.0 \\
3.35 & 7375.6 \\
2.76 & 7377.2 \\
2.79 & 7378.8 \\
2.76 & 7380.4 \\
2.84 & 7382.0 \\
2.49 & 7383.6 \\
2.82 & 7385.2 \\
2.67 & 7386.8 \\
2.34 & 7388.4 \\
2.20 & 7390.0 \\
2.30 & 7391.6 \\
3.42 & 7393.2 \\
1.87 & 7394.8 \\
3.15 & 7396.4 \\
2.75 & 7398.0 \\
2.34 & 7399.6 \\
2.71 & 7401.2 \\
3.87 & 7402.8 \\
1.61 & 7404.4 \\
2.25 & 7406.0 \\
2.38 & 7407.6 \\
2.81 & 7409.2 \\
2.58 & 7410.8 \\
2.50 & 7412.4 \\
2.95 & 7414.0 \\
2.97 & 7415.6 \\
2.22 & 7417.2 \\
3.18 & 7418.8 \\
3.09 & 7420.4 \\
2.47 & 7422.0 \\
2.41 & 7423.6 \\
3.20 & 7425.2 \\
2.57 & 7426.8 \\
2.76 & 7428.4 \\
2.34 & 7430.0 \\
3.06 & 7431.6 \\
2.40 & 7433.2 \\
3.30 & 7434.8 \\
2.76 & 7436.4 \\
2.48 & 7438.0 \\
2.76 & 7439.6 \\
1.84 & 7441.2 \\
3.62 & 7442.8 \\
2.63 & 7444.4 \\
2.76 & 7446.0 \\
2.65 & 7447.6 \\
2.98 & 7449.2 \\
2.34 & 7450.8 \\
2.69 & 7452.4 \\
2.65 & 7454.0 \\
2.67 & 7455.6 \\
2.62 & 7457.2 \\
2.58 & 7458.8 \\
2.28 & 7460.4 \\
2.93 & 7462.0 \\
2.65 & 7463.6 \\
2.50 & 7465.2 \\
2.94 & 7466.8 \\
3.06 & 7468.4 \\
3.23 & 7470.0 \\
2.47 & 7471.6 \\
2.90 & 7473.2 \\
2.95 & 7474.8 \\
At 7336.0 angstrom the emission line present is [N II]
